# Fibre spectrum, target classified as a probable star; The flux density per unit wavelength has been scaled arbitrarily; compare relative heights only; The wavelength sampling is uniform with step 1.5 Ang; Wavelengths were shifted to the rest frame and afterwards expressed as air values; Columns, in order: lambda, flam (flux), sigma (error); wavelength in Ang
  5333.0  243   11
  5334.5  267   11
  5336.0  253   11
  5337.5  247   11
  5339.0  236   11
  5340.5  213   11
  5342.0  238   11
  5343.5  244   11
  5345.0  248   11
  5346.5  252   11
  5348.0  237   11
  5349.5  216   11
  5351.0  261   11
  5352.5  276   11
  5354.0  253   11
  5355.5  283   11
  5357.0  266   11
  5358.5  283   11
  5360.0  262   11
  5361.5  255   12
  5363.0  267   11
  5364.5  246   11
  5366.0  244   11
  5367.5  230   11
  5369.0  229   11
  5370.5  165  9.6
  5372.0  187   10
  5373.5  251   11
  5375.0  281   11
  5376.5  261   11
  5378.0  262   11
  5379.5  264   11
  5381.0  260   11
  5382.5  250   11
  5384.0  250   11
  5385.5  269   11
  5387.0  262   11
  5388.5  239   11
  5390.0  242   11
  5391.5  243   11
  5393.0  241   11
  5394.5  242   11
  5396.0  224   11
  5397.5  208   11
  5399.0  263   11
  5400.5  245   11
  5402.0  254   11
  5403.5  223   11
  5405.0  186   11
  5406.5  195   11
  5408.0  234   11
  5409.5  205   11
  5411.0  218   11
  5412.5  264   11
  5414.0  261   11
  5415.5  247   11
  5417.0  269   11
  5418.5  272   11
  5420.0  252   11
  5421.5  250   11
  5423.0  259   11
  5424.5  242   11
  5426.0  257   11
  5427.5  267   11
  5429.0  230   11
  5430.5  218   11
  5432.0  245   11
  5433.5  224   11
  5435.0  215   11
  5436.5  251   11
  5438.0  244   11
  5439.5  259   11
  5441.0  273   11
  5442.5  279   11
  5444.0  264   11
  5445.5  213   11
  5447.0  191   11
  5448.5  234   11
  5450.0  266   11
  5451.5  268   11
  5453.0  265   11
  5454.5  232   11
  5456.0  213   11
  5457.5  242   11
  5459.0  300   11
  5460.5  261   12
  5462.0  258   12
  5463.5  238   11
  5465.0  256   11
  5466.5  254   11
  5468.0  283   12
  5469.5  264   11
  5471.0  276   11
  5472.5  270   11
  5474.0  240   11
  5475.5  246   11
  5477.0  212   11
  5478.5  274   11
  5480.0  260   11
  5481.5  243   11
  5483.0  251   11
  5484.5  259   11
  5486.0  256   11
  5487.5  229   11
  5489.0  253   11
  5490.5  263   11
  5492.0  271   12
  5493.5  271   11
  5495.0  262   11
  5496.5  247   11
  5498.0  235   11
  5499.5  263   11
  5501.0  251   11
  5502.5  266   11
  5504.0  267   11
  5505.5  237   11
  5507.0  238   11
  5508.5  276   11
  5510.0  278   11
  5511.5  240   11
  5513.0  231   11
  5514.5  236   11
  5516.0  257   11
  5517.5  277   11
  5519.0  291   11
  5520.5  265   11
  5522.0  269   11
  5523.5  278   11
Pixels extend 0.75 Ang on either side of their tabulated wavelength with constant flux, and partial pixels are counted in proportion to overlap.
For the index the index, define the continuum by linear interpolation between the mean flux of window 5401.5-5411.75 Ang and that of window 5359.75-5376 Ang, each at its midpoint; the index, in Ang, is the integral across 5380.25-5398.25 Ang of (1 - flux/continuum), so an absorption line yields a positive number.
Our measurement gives -1.5 Ang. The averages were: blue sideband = 238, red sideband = 216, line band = 244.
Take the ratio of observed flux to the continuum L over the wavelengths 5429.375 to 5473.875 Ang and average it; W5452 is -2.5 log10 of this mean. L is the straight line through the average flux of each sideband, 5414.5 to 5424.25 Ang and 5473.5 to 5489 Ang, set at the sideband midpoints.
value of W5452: 0.01 mag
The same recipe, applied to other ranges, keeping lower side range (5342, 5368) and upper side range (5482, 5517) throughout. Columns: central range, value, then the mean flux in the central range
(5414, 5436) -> 0.031 mag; 247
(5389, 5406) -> 0.093 mag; 233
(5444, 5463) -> 0.035 mag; 246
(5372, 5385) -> -0.008 mag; 256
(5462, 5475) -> -0.025 mag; 260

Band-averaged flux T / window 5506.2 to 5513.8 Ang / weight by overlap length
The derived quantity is 252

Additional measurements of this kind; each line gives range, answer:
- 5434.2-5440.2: 242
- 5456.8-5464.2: 260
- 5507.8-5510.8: 276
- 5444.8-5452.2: 234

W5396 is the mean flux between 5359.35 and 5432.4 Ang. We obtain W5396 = 243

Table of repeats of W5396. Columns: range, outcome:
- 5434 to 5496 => 253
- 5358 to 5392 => 248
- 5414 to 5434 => 249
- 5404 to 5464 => 244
